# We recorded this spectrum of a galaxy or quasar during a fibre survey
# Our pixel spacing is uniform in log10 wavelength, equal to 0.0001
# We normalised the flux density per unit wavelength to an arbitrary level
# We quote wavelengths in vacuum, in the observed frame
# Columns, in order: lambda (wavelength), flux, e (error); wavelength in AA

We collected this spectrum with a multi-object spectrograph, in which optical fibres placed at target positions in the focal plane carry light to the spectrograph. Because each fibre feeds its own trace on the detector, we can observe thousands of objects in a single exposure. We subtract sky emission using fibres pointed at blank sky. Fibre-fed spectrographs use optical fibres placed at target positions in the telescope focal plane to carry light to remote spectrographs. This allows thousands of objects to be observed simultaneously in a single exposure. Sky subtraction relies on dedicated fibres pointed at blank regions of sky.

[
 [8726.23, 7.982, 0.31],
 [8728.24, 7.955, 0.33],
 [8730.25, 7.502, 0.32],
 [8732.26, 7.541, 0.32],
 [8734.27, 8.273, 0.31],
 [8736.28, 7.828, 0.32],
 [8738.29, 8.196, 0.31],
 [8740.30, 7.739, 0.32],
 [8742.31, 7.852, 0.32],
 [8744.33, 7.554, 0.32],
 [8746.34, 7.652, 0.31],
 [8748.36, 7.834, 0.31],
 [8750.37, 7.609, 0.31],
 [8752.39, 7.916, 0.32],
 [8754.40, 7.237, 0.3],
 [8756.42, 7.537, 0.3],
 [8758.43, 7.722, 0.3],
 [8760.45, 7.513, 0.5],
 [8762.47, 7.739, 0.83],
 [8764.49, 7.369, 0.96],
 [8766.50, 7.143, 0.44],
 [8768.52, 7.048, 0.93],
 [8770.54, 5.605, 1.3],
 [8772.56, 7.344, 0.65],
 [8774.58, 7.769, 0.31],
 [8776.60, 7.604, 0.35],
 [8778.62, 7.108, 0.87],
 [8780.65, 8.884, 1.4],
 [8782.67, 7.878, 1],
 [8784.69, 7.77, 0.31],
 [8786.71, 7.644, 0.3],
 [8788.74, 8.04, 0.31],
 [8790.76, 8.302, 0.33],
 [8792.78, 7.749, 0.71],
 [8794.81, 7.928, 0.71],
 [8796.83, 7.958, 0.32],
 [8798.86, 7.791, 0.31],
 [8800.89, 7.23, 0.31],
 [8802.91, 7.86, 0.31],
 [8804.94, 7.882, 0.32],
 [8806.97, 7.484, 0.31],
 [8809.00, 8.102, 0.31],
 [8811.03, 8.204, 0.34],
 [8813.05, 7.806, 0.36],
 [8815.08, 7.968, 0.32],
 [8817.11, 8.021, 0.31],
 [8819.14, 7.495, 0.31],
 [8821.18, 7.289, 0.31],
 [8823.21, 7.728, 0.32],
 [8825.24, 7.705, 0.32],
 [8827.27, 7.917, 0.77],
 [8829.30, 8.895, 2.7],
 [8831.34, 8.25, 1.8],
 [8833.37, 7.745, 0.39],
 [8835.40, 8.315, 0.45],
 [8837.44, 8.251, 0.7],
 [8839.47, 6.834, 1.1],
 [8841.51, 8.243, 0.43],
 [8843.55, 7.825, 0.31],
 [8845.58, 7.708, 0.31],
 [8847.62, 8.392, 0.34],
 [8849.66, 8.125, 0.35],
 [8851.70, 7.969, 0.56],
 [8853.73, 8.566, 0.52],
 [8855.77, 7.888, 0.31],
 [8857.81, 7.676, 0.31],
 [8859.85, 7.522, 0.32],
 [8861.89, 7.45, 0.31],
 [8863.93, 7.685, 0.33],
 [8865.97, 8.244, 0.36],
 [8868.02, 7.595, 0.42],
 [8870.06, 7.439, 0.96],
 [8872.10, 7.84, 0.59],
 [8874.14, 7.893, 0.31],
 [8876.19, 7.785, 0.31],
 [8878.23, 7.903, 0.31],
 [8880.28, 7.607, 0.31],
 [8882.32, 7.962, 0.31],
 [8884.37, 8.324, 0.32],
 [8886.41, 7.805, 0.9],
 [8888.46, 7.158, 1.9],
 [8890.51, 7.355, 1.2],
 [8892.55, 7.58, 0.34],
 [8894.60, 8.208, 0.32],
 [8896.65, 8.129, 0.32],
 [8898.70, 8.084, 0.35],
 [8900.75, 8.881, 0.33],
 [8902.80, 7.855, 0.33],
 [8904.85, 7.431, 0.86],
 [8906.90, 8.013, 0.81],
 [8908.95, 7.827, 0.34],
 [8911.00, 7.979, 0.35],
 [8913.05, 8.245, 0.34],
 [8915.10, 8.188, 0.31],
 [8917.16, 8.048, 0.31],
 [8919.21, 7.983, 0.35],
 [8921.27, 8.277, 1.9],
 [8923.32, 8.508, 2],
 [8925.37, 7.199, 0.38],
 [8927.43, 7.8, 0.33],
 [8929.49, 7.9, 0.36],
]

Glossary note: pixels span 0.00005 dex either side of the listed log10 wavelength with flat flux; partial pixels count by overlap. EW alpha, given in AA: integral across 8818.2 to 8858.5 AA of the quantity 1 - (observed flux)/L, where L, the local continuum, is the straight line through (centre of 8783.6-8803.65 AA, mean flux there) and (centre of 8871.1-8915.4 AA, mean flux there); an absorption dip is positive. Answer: -0.4 AA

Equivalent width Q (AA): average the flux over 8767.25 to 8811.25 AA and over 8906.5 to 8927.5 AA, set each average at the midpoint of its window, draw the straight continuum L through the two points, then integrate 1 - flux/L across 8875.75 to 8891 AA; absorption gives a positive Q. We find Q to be 0.3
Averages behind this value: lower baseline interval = 7.68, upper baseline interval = 8.02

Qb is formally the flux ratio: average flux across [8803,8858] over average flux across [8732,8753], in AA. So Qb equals 1.0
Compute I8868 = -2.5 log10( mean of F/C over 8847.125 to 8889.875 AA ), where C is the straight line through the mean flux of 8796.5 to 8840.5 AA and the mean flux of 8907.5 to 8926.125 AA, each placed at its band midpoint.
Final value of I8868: 0.02 mag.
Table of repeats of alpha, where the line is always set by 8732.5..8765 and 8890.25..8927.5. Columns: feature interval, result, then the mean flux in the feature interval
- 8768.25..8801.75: 0.62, 7.64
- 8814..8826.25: 0.22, 7.7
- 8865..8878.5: 0.21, 7.81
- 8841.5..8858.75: -0.30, 8.03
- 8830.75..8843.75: -0.07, 7.92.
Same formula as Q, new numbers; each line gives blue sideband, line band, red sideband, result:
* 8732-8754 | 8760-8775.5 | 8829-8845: 1.35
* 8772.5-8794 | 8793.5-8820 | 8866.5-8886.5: 0.05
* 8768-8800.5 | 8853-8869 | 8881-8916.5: 0.06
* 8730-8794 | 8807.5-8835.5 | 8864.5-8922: -0.63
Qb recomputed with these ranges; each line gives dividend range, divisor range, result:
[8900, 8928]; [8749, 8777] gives 1.09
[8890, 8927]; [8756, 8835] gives 1.03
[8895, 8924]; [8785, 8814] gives 1.03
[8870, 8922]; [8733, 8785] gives 1.04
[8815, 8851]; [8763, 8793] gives 1.05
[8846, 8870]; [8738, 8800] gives 1.03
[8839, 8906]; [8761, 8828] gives 1.02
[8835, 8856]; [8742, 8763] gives 1.05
